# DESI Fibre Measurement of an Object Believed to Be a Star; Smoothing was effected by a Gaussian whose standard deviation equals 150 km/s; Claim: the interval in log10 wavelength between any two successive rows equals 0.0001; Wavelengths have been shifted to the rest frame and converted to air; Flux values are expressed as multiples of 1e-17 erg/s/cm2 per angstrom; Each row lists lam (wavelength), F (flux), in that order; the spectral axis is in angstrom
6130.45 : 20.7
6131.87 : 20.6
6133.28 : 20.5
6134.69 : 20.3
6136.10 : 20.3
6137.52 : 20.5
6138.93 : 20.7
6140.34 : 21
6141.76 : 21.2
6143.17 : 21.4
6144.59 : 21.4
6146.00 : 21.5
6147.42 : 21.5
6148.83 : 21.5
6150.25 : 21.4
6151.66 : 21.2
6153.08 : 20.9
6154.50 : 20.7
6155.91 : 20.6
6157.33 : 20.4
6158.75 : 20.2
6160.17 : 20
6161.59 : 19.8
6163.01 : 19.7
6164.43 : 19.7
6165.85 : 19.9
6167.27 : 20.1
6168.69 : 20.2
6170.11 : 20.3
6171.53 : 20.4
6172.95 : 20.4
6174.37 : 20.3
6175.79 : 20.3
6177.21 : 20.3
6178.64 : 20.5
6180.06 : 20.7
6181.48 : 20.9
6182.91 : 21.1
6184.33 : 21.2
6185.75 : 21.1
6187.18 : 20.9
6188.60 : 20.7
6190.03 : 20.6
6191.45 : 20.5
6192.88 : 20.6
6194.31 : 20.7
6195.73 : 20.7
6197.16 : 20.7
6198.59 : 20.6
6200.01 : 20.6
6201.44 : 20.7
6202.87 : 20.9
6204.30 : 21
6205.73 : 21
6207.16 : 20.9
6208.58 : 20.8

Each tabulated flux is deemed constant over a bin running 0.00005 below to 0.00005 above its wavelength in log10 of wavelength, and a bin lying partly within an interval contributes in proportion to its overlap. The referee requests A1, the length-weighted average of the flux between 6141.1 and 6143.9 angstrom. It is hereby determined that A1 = 21.3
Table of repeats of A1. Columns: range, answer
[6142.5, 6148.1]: 21.4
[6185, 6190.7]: 20.8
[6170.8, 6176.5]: 20.4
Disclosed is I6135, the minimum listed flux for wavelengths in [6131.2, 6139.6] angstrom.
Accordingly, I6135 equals 20.3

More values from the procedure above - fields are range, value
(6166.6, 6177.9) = 20.1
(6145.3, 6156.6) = 20.6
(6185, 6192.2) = 20.5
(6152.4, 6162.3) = 19.8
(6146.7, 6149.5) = 21.5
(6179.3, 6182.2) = 20.7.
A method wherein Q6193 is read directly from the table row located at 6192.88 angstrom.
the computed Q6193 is 20.6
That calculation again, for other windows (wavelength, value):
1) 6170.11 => 20.3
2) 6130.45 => 20.7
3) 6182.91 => 21.1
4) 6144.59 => 21.4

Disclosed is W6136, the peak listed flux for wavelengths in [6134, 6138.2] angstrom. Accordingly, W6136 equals 20.5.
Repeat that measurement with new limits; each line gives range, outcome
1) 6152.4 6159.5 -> 20.9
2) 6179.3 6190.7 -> 21.2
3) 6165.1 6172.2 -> 20.4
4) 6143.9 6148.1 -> 21.5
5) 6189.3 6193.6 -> 20.6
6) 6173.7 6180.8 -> 20.7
